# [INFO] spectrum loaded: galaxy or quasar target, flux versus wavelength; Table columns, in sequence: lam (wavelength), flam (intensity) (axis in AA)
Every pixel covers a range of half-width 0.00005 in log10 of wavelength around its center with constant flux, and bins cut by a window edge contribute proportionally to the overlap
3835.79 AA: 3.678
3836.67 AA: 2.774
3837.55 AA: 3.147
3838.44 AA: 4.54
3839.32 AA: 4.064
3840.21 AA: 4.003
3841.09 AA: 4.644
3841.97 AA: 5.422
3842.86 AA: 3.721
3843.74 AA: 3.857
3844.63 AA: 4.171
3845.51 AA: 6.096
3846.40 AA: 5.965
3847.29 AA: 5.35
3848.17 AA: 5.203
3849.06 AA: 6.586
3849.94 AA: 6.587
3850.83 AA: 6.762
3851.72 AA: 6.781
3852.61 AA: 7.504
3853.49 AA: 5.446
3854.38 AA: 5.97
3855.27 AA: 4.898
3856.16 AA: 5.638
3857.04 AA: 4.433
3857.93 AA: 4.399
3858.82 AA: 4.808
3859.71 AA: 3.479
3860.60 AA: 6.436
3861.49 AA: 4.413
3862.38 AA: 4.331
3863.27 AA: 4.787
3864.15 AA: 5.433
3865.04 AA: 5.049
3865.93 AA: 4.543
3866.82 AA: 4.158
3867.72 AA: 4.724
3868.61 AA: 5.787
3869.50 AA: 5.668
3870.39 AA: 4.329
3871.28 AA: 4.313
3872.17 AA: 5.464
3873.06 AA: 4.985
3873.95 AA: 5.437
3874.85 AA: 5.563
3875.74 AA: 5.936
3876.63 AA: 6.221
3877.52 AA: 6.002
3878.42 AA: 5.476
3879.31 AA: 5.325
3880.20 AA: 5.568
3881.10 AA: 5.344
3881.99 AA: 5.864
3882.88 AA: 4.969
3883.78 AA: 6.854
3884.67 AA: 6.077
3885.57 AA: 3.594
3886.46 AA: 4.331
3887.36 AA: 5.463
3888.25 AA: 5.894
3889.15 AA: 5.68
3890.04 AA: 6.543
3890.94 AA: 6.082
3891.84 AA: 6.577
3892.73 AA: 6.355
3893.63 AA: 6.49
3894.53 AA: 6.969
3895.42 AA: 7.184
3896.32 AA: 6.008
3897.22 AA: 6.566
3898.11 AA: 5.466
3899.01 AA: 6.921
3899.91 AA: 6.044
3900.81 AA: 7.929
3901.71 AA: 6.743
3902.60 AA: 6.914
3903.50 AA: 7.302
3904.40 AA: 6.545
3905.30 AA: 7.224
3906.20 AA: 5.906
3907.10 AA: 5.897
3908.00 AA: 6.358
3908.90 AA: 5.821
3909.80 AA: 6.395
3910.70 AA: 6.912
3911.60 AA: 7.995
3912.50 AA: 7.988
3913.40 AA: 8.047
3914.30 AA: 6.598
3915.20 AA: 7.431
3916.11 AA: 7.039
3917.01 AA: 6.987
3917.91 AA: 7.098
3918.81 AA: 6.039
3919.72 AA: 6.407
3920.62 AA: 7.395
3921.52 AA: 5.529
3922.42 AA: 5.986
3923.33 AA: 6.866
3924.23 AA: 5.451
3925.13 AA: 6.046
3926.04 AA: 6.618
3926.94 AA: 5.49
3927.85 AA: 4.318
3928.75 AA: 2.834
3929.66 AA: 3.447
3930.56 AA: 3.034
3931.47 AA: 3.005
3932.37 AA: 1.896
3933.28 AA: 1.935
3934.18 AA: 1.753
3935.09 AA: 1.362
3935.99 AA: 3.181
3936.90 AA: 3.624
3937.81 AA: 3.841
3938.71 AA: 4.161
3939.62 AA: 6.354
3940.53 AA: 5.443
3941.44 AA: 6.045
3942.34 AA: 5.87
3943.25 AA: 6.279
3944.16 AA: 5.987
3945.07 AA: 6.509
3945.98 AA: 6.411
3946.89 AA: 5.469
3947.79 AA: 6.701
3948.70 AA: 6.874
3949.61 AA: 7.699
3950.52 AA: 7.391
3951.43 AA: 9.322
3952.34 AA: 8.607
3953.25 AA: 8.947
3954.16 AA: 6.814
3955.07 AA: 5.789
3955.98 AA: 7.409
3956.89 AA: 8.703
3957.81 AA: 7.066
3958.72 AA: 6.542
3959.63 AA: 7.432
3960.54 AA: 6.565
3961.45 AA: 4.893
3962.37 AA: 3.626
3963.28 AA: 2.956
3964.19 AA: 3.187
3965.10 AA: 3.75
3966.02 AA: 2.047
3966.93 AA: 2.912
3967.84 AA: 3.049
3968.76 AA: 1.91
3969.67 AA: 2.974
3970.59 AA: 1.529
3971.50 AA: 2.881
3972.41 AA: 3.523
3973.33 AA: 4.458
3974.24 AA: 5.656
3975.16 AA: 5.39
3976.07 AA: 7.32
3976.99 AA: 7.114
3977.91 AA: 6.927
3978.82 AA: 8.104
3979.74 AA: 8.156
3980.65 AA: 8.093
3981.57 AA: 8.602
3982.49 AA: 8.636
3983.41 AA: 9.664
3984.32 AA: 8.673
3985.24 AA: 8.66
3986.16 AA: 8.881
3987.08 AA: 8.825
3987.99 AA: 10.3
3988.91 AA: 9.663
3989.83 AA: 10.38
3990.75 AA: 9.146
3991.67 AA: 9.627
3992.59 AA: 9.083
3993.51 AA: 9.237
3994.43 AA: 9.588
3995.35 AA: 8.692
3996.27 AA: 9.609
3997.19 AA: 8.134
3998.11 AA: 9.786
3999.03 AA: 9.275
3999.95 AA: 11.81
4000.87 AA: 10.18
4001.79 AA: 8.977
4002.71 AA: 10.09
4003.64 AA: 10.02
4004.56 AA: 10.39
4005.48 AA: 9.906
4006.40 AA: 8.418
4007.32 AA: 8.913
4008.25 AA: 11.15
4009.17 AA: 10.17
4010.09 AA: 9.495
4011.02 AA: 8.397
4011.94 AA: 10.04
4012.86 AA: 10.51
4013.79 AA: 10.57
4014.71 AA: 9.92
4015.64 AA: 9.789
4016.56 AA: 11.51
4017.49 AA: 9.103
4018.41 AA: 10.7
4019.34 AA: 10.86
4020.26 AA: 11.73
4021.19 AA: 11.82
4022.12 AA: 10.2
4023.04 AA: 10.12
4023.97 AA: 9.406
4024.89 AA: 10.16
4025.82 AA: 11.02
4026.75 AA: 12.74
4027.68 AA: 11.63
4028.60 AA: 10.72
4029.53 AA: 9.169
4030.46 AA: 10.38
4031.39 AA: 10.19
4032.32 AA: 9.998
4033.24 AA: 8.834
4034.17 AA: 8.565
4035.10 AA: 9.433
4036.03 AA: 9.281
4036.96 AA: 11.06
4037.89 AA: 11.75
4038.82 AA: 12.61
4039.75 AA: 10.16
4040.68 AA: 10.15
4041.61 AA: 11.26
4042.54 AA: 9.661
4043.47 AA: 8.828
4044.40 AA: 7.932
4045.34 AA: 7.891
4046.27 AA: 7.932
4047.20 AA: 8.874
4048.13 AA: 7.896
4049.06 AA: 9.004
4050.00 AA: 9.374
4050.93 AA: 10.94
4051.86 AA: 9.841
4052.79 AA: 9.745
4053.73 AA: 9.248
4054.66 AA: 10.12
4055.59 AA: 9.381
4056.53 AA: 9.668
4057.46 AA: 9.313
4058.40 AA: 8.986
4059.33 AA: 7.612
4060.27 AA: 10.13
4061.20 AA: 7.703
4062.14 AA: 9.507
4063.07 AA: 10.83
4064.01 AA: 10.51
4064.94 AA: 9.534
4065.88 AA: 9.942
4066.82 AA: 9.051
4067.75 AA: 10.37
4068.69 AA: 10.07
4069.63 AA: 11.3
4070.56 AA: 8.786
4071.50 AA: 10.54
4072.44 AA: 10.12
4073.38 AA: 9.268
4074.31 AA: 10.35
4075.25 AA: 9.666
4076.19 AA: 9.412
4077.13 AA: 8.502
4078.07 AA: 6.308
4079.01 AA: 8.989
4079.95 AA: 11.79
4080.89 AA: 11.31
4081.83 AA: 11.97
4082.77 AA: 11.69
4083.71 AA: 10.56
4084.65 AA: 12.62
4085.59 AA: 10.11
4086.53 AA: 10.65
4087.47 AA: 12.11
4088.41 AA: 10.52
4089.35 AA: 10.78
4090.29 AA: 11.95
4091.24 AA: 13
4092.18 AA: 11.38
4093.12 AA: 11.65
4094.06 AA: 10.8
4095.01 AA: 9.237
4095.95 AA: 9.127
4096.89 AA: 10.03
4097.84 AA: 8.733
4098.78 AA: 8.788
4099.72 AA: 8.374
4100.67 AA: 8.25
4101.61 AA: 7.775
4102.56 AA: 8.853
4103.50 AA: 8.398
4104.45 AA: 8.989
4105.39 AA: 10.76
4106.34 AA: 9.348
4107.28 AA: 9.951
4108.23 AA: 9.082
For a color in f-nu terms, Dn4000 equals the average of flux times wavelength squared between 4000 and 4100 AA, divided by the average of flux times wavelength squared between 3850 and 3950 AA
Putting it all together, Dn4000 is 1.92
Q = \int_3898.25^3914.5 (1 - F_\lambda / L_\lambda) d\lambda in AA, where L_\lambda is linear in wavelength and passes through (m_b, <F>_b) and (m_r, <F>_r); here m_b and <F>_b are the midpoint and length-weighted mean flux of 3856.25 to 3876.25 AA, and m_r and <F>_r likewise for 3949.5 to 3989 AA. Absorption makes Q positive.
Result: -4.0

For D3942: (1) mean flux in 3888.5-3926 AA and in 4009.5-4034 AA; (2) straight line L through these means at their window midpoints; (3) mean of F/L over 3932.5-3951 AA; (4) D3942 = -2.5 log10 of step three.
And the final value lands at 0.46 mag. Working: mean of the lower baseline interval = 6.62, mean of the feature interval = 5.1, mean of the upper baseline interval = 10.3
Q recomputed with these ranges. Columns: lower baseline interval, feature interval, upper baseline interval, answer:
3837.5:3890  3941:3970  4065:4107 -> 5.5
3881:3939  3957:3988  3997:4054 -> 8.5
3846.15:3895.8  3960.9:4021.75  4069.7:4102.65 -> 1.3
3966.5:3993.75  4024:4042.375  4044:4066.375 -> -4.0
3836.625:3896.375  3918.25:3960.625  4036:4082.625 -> 8.2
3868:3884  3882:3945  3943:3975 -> -2.9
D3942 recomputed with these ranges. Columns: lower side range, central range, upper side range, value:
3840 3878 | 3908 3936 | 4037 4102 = 0.21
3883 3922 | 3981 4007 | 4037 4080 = -0.14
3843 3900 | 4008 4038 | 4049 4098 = -0.15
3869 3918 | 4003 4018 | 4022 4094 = -0.11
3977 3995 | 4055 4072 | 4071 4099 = 0.05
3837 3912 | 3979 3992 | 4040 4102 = -0.14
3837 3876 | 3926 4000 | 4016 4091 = 0.25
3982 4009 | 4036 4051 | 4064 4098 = 0.04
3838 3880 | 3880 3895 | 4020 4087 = 0.02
